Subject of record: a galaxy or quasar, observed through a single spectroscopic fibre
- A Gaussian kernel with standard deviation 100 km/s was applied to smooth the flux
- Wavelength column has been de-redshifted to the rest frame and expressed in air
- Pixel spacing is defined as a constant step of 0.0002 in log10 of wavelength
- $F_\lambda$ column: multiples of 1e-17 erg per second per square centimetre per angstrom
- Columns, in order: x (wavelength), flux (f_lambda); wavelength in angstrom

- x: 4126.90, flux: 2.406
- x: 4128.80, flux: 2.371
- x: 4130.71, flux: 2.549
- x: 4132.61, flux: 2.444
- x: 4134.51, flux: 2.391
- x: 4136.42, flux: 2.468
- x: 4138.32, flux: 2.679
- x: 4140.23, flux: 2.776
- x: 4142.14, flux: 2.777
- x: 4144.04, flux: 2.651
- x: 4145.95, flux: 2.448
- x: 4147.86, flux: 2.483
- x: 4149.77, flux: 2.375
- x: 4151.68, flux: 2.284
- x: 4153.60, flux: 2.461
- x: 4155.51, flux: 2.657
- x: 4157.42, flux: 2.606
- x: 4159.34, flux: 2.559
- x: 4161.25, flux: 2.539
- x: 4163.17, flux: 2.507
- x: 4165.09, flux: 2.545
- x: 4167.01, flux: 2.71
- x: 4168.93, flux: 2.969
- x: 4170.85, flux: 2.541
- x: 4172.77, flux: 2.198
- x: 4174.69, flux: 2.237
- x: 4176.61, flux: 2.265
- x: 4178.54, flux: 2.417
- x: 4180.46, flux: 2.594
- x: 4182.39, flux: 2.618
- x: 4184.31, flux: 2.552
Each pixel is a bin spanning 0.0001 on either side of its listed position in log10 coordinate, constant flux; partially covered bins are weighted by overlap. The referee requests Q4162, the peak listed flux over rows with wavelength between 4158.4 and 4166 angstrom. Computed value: 2.559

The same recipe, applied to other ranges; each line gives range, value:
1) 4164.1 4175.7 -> 2.969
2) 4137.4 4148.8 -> 2.777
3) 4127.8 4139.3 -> 2.679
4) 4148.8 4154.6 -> 2.461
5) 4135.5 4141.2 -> 2.776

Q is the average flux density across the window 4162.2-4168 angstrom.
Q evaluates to 2.59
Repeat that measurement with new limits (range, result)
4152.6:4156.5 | 2.56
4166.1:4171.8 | 2.74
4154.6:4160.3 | 2.61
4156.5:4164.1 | 2.55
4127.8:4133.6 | 2.45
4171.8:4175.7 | 2.22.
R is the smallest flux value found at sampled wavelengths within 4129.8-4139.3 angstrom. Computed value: 2.391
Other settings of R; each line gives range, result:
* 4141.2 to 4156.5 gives 2.284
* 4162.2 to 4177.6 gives 2.198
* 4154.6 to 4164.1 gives 2.507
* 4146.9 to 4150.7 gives 2.375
